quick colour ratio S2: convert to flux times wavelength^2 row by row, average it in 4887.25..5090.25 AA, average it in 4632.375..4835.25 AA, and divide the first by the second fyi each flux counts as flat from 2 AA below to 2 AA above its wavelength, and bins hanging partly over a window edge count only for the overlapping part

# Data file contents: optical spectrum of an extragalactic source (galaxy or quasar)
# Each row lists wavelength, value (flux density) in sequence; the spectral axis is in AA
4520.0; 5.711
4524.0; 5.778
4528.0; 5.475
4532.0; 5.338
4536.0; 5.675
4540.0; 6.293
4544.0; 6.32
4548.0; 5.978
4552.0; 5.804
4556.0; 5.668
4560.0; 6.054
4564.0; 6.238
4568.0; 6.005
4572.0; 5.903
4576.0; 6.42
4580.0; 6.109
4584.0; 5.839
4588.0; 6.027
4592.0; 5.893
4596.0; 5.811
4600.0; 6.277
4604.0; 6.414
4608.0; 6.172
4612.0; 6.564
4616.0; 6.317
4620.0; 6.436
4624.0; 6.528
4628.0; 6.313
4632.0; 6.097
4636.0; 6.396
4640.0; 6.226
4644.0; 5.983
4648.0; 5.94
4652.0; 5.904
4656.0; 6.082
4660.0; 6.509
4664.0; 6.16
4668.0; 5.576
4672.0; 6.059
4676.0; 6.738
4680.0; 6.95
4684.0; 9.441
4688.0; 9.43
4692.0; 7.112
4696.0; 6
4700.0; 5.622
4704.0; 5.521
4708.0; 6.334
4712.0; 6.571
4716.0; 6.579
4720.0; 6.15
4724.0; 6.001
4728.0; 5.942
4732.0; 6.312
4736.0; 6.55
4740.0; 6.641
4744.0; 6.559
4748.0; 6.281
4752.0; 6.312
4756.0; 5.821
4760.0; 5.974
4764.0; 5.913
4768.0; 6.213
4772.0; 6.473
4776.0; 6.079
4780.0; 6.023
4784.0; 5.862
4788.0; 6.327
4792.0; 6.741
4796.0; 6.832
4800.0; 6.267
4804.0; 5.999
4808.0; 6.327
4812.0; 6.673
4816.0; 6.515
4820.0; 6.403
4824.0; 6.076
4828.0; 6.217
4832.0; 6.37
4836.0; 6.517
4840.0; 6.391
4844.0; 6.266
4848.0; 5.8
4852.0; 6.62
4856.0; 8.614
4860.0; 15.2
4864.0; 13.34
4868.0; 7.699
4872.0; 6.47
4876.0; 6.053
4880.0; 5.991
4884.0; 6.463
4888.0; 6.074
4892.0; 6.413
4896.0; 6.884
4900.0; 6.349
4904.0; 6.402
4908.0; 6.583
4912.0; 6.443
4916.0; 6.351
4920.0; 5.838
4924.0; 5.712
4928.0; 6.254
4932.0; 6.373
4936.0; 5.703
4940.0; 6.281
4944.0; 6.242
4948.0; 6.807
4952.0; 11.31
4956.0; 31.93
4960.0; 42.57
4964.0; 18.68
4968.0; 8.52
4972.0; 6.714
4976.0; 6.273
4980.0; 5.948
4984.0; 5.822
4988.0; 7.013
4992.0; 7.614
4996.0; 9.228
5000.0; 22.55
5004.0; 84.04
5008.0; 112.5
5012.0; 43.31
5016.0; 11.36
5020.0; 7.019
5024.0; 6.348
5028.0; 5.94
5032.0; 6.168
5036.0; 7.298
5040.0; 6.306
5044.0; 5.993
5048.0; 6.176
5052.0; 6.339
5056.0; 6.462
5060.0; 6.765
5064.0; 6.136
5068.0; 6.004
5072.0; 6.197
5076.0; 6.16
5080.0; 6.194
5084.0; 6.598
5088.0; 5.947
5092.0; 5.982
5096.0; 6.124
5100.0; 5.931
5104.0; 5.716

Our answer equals 2.2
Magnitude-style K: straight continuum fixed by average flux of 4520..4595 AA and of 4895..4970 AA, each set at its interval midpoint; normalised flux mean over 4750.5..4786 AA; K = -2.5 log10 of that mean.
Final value 0.375 mag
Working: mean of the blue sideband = 5.93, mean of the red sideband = 10.6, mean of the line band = 6.07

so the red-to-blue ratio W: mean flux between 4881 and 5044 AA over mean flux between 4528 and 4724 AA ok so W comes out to 2.29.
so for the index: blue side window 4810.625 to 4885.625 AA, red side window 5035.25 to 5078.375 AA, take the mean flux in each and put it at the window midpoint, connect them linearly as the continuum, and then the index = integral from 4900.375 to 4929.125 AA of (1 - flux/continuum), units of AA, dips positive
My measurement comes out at 3.3 AA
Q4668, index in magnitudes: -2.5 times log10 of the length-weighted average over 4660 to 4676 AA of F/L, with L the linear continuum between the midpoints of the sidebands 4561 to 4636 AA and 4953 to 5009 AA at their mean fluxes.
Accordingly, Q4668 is 0.48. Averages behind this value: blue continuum 6.19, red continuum 24.6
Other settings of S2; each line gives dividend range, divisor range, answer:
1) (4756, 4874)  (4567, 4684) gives 1.21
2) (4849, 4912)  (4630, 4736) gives 1.28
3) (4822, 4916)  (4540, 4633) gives 1.31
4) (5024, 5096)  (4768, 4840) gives 1.10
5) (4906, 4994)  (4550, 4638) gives 1.90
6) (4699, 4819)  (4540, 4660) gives 1.09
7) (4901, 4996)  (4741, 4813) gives 1.69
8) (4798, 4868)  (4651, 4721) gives 1.19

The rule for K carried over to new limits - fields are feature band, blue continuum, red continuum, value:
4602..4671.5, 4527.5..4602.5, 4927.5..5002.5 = 0.14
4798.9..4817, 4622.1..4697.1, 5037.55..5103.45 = 0.02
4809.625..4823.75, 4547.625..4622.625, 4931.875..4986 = 0.47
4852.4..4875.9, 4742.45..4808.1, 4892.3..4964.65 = -0.12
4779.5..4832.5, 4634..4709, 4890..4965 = 0.32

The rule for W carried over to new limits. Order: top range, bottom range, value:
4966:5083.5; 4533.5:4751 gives 2.35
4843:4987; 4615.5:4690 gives 1.38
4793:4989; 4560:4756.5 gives 1.32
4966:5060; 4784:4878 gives 2.36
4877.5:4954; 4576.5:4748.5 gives 1.03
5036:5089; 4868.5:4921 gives 0.99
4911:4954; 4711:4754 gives 1.05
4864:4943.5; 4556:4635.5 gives 1.05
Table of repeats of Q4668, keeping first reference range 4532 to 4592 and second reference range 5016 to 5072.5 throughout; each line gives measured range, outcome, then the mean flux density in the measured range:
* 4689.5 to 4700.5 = -0.06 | 6.47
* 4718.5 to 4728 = 0.02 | 6.04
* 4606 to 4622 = -0.06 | 6.37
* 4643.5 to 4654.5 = 0.03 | 5.94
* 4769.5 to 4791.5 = 0.01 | 6.19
